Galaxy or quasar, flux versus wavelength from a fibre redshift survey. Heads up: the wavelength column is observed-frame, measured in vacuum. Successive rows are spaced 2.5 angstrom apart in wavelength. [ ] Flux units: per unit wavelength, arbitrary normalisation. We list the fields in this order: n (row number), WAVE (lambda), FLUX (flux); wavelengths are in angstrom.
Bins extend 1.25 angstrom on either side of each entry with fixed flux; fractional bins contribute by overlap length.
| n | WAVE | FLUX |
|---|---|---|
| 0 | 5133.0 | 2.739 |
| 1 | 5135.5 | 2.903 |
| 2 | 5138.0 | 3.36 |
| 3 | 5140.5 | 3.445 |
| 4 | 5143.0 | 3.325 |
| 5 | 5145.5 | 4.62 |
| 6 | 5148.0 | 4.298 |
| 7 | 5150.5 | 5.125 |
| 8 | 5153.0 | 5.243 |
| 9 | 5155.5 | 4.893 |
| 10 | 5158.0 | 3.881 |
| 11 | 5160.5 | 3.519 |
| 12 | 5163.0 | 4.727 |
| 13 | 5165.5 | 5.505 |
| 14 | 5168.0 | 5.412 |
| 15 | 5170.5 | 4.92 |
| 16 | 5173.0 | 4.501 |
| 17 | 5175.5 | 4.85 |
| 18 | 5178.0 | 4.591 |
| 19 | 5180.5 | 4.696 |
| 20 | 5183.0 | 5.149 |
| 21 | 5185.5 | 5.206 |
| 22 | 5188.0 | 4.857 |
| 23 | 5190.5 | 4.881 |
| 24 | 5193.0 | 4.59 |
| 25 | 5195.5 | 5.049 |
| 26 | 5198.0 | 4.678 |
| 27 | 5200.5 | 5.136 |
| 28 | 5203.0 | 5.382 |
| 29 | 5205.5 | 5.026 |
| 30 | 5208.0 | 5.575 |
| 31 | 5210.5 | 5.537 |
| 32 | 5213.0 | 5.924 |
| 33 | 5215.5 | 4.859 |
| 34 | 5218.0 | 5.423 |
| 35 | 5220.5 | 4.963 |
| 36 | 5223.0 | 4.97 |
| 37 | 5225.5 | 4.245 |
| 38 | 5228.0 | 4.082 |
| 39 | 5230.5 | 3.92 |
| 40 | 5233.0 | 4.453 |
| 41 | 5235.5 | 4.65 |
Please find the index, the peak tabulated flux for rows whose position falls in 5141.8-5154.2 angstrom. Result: 5.243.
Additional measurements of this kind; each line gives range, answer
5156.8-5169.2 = 5.505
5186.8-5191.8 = 4.881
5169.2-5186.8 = 5.206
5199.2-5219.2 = 5.924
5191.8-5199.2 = 5.049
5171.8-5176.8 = 4.85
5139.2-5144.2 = 3.445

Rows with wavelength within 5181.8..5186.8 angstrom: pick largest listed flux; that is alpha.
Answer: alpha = 5.206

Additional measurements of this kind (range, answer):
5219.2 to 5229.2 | 4.97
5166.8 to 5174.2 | 5.412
